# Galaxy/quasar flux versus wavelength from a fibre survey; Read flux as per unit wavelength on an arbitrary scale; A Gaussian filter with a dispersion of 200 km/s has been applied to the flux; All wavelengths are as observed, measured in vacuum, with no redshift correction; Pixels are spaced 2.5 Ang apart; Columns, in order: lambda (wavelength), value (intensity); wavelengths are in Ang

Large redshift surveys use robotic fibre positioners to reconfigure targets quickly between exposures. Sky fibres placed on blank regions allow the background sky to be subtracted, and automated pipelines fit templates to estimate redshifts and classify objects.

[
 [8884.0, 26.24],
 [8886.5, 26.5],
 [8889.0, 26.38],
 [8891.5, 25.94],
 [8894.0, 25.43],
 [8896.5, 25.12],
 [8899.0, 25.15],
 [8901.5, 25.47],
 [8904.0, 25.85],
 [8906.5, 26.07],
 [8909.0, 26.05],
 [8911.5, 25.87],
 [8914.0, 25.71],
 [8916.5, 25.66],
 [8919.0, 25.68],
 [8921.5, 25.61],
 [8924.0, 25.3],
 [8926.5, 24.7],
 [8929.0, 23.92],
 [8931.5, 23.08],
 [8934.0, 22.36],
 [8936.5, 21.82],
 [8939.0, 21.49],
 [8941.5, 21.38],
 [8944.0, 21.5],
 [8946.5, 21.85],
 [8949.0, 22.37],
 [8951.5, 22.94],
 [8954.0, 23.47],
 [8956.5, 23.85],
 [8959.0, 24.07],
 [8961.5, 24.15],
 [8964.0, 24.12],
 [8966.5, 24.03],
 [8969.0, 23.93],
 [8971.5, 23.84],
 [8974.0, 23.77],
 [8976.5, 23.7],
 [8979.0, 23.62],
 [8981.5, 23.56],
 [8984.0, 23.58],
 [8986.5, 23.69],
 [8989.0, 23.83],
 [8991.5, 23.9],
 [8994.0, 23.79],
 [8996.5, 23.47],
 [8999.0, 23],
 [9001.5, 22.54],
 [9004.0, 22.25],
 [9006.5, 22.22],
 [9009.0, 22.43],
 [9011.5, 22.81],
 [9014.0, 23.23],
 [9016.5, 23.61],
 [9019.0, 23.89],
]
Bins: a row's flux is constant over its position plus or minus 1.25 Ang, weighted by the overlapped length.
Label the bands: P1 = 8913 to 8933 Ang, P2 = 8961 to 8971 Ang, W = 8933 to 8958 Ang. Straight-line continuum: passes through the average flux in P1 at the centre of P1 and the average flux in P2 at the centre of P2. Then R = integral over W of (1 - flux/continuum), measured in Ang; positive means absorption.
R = 2.2 Ang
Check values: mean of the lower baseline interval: 24.9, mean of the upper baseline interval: 24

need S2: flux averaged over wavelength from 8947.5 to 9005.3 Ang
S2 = 23.5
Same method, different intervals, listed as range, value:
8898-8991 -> 24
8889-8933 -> 25.3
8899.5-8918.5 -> 25.8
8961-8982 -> 23.9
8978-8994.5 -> 23.7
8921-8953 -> 22.9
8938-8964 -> 22.8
